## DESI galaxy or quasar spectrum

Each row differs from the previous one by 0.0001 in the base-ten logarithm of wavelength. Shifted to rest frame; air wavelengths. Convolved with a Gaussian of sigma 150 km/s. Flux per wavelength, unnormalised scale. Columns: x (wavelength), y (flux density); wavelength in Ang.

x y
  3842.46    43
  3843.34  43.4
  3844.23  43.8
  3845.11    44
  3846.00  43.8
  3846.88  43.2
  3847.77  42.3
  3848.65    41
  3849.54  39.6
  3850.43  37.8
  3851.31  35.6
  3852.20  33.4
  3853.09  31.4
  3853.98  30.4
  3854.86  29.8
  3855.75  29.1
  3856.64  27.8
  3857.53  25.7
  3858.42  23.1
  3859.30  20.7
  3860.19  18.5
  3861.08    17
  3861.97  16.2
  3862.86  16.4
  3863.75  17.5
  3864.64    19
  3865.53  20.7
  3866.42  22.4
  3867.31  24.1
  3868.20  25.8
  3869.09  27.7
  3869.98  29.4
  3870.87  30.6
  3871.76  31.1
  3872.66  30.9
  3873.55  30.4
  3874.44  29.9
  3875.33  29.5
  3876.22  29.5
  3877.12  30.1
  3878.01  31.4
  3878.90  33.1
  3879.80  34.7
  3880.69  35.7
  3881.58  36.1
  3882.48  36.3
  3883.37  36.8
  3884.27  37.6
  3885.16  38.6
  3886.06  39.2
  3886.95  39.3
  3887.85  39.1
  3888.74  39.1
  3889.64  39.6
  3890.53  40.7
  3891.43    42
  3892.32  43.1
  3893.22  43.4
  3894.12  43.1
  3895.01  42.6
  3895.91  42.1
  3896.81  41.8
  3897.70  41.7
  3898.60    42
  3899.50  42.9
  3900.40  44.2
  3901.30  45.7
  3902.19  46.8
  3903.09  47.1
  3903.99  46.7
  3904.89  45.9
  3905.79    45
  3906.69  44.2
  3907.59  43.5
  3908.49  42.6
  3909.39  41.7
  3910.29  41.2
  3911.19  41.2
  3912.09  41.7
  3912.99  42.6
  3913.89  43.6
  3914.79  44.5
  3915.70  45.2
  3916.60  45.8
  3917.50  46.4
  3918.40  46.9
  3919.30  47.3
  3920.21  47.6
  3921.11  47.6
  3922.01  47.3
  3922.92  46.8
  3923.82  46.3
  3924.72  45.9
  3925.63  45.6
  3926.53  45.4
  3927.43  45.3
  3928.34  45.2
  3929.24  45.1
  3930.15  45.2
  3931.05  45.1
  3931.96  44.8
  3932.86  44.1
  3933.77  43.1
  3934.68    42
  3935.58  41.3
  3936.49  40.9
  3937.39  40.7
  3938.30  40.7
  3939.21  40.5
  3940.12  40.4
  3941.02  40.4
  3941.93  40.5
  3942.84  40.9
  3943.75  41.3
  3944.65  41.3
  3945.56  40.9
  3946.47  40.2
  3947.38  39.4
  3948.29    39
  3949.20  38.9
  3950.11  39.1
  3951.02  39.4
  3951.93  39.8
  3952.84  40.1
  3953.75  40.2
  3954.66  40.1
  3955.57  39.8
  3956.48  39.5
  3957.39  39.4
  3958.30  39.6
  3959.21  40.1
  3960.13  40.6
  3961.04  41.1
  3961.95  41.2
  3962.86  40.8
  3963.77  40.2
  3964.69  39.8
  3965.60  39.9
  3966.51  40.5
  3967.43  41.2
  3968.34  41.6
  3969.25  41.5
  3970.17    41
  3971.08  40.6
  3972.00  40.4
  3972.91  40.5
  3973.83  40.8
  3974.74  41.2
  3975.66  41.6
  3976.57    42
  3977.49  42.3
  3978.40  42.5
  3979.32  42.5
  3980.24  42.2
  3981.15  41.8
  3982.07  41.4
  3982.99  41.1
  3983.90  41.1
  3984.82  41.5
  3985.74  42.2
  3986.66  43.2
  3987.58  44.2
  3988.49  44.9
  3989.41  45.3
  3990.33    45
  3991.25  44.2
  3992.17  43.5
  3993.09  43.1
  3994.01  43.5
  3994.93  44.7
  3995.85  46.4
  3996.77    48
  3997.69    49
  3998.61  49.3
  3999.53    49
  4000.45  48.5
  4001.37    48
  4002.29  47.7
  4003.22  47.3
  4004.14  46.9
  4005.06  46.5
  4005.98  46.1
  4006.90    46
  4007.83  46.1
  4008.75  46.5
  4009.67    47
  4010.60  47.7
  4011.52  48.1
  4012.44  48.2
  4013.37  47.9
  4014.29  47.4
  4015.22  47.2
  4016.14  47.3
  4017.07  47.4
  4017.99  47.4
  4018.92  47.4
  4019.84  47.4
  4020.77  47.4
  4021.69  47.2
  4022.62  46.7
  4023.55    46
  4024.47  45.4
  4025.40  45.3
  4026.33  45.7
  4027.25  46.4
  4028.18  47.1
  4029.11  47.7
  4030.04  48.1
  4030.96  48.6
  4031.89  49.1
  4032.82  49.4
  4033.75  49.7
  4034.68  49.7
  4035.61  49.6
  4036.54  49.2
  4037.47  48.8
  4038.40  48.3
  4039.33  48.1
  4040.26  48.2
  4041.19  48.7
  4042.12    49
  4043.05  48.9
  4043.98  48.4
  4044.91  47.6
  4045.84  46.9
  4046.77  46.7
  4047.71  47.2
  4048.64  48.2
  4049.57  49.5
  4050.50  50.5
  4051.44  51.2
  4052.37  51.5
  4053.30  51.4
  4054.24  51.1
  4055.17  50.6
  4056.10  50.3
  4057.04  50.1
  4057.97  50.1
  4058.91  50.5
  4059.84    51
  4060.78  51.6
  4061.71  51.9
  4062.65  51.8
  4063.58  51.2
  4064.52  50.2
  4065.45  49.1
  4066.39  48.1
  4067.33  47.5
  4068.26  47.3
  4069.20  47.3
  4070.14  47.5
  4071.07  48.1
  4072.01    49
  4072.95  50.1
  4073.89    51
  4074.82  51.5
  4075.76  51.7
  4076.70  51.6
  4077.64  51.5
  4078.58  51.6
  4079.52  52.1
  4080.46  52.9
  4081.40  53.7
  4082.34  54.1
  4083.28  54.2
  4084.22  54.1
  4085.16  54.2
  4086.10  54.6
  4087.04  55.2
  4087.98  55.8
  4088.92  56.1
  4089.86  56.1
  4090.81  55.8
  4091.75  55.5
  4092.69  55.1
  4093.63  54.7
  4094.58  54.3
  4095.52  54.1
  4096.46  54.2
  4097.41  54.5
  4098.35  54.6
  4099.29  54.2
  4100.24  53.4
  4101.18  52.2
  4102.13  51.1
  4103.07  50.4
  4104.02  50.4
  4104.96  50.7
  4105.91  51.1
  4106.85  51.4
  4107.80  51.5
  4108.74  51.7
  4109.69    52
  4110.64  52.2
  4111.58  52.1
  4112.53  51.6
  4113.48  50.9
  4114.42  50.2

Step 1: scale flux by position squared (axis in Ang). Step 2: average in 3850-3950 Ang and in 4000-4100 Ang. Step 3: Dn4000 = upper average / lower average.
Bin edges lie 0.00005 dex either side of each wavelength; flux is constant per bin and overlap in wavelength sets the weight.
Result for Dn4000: 1.4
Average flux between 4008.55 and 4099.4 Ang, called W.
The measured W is 50.1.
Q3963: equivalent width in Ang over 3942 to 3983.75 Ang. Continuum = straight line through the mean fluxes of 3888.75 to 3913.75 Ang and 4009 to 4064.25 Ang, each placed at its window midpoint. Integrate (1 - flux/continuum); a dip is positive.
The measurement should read 4.5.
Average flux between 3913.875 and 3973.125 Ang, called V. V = 42.2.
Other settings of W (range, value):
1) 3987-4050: 47.2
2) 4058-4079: 50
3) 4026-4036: 48.3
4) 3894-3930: 44.6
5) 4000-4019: 47.3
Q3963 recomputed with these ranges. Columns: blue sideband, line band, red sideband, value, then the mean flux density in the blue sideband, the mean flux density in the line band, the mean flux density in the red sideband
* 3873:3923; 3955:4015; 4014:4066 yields 2.87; 41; 43.6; 48.7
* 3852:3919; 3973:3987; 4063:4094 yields 0.60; 35.6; 41.8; 52.1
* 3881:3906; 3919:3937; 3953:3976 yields -1.73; 41.7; 45.1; 40.5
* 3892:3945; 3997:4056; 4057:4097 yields 1.65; 43.8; 48.1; 52.1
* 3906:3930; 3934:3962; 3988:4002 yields 3.13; 44.9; 40.3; 46.2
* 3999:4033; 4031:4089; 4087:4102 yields 1.14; 47.3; 50.4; 54.6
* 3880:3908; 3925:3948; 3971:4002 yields 0.10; 41.6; 42.4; 43.8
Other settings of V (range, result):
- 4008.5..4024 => 47.3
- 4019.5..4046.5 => 47.9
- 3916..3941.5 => 44.4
